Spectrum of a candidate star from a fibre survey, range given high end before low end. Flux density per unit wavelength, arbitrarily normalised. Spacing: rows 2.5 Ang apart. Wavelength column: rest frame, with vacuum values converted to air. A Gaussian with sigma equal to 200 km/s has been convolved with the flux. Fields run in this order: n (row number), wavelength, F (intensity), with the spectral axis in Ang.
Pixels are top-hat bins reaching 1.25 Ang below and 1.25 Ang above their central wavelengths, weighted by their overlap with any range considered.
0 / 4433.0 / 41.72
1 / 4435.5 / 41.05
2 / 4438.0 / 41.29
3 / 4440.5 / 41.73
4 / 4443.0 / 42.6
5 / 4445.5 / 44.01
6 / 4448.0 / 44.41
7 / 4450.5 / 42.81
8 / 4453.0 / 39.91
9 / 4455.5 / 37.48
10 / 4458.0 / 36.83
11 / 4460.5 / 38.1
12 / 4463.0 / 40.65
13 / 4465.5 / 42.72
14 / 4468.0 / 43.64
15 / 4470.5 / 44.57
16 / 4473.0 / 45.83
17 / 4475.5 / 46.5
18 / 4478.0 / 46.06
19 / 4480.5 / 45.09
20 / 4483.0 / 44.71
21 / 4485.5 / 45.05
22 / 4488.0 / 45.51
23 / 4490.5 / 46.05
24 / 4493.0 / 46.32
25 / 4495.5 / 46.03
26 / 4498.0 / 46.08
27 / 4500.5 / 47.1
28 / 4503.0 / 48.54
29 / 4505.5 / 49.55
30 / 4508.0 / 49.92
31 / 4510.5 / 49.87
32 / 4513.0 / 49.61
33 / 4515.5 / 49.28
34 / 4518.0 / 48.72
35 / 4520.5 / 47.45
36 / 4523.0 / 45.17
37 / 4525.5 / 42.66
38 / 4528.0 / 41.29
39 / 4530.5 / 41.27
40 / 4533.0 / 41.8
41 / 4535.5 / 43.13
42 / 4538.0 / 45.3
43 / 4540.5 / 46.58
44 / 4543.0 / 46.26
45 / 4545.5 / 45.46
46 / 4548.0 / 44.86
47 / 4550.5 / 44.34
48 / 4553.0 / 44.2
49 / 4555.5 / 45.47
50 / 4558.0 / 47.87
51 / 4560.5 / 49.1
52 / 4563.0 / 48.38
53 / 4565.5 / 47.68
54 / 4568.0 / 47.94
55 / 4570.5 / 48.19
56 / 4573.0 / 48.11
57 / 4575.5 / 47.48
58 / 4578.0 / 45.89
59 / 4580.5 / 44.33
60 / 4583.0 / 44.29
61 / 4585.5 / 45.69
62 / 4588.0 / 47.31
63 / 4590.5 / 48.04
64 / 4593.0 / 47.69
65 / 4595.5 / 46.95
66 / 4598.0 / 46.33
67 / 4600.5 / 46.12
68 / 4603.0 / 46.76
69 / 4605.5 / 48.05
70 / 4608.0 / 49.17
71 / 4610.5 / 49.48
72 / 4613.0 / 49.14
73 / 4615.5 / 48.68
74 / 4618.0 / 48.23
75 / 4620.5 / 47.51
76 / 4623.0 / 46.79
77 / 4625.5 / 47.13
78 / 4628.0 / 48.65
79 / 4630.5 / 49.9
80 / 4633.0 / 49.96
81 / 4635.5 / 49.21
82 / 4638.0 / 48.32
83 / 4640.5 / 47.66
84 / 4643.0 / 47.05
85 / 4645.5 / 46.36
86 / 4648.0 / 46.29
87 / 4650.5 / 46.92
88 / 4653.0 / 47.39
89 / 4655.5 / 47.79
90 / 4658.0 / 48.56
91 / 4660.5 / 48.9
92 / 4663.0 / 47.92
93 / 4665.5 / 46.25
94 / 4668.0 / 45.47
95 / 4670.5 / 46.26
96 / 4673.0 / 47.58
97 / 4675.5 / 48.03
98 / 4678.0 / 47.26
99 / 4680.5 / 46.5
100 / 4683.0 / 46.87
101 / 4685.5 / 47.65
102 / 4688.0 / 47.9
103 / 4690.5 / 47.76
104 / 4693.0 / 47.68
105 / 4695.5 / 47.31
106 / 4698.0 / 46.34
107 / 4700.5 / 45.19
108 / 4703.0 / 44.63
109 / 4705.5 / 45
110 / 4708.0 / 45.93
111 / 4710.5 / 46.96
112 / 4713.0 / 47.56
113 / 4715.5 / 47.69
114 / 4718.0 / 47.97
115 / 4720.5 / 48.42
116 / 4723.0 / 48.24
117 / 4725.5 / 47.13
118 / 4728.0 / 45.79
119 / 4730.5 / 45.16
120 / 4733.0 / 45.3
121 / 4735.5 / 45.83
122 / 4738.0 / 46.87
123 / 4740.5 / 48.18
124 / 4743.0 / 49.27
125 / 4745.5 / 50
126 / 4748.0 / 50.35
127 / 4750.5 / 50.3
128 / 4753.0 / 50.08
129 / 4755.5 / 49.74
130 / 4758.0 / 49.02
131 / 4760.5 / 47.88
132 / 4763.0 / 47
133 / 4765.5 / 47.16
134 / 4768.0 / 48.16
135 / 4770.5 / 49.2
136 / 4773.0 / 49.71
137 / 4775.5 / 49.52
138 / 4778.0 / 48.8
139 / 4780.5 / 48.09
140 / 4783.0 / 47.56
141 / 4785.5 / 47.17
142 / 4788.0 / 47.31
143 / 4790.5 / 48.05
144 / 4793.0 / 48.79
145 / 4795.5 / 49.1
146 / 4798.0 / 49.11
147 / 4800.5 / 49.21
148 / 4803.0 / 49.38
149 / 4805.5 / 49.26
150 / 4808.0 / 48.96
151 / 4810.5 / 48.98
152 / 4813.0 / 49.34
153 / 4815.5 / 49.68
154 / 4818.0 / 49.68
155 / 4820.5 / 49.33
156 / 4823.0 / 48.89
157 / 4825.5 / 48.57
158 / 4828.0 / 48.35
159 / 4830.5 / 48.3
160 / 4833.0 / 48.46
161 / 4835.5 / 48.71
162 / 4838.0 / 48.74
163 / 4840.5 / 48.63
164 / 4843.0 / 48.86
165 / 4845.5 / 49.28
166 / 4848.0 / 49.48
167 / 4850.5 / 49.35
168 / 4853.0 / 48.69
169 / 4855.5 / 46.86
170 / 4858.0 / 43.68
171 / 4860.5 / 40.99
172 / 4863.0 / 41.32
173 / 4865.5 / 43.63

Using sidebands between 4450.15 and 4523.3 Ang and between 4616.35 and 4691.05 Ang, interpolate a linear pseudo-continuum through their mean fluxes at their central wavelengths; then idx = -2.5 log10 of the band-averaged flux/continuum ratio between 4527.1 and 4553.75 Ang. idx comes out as 0.05 mag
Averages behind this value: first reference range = 45.2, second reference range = 47.6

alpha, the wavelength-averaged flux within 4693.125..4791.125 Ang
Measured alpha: 47.7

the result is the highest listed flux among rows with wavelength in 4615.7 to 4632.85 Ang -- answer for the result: 49.9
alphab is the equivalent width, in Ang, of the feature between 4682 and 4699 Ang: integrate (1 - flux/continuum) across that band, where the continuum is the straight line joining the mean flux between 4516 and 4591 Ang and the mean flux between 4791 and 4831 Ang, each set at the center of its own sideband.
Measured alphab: 0.1 Ang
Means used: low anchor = 45.8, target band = 47.4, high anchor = 49.1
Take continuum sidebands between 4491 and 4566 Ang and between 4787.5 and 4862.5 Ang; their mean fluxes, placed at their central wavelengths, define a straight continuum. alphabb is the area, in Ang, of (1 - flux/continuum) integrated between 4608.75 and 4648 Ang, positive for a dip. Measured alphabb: -1.0 Ang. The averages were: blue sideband 46.3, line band 48.2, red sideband 48.3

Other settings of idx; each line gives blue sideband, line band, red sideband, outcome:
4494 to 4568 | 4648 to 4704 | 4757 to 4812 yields 0.01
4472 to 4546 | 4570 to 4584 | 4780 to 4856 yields 0.01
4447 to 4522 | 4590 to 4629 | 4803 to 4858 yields -0.03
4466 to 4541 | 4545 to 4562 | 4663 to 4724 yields 0.01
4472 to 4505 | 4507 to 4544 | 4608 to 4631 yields 0.02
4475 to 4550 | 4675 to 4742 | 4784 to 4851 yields 0.02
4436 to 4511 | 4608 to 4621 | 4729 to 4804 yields -0.06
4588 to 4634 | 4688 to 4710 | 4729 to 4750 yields 0.03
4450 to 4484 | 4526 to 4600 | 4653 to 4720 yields -0.03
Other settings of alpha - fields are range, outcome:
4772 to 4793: 48.3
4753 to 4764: 48.6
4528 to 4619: 46.5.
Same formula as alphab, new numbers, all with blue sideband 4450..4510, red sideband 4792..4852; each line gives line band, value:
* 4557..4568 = -0.64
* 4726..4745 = 0.43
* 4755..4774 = -0.07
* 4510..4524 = -1.05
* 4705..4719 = 0.18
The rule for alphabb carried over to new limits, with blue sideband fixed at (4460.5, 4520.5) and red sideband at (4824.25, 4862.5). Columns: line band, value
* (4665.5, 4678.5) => 0.0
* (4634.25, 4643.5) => -0.3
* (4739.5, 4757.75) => -0.9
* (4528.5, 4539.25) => 0.8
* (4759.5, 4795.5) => -0.6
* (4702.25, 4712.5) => 0.3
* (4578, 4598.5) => 0.2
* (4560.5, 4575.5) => -0.5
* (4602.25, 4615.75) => -0.5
